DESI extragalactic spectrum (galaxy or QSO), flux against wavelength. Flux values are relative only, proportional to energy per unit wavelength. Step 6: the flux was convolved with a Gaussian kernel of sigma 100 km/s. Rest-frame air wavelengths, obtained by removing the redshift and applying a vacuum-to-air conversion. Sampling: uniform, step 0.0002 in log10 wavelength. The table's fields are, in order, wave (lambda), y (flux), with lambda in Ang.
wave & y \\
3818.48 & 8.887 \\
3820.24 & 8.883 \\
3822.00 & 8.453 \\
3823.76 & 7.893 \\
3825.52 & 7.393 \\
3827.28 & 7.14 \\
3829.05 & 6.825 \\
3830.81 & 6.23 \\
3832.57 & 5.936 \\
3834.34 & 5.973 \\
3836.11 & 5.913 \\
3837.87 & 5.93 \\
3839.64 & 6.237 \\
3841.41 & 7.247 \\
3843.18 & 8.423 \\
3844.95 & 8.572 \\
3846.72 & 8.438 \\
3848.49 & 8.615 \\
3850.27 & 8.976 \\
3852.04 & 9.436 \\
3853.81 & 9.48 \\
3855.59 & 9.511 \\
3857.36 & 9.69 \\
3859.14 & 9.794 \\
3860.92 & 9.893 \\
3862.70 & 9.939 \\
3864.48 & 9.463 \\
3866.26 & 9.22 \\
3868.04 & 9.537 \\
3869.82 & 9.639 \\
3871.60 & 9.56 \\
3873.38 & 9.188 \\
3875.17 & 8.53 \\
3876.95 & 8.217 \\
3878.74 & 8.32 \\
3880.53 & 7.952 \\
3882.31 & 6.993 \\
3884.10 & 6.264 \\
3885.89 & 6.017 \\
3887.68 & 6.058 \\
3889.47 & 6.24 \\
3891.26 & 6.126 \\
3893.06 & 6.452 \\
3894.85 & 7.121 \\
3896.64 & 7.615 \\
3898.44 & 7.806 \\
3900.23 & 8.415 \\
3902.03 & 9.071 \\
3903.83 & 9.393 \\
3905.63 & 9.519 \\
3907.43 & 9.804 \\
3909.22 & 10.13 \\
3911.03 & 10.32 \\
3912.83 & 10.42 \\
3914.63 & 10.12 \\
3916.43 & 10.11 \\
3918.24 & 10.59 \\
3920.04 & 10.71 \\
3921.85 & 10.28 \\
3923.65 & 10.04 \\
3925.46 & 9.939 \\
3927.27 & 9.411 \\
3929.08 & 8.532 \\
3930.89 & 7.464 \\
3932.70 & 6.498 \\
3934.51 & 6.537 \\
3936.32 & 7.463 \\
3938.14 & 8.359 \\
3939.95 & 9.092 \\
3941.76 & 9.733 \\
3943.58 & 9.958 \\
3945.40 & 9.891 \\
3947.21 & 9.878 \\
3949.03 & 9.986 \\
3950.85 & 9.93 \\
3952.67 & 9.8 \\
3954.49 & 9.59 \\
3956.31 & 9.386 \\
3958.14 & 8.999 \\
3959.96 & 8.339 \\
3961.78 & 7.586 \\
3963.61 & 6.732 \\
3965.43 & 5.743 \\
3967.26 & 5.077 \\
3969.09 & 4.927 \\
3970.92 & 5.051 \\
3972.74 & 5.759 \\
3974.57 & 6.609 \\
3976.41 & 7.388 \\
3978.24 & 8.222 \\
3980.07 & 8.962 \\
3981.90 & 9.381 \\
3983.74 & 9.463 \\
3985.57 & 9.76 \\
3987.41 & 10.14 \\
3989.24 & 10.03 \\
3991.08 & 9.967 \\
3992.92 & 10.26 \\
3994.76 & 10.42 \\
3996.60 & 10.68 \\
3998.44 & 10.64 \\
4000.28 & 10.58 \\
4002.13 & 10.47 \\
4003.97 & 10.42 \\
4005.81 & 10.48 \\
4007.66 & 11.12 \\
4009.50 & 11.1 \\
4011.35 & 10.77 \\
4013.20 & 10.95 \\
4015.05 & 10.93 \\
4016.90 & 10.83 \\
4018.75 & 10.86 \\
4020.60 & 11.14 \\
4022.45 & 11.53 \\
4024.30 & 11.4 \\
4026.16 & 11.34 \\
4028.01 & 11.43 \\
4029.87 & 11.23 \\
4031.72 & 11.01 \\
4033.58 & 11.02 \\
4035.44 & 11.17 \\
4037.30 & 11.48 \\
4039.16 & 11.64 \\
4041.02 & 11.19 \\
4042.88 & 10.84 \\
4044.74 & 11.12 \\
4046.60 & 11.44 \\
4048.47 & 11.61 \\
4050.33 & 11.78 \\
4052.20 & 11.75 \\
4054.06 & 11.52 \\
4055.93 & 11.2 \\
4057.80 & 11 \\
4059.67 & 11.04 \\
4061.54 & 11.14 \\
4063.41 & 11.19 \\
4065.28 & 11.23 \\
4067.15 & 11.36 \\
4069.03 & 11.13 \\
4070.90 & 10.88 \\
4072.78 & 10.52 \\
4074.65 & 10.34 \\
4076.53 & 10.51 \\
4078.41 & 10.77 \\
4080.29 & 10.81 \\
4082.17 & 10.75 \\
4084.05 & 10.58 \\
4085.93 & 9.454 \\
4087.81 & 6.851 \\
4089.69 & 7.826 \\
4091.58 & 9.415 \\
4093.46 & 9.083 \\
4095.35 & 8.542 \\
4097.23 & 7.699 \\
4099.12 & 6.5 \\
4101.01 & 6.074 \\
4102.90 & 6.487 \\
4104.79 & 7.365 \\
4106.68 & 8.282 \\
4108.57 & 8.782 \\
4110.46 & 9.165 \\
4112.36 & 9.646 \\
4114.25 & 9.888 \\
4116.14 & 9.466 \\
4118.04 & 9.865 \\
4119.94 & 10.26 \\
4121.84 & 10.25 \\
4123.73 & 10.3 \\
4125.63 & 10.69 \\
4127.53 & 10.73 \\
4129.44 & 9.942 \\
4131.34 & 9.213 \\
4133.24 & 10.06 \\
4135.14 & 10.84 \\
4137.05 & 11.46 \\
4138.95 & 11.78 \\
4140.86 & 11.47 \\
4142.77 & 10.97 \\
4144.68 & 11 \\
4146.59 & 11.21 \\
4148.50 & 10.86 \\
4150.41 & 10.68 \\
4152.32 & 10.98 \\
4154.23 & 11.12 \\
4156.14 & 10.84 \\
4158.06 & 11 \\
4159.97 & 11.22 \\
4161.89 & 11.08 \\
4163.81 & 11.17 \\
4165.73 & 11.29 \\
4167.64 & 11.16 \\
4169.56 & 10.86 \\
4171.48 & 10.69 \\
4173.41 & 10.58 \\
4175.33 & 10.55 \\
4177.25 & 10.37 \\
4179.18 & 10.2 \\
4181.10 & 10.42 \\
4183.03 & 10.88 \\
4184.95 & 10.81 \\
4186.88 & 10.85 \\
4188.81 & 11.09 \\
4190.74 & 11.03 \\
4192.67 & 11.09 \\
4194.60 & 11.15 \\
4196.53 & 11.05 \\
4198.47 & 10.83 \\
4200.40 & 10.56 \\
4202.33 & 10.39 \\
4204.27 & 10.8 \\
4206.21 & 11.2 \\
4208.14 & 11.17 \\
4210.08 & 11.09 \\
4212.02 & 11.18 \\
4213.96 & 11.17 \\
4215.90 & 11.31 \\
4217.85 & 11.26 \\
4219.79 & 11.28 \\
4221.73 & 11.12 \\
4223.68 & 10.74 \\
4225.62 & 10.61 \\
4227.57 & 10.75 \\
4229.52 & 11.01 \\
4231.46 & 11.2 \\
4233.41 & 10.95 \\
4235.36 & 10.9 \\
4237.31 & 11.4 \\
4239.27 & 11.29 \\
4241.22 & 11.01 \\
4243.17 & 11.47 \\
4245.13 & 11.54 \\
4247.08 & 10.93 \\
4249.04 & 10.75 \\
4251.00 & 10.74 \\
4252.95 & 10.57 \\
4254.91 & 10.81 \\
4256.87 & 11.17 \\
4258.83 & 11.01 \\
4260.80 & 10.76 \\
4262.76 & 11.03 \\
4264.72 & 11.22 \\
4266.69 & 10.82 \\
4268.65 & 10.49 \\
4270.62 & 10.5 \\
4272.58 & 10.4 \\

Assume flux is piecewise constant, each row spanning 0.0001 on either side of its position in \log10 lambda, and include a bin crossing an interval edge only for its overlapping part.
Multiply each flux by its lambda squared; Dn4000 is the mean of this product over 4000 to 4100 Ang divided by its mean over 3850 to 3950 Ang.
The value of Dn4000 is 1.30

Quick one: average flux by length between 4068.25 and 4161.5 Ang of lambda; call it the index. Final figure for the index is 9.88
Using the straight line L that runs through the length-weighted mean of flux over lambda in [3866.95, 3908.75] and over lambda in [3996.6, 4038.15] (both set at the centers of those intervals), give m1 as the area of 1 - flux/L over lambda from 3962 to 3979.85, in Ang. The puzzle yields 6.5 Ang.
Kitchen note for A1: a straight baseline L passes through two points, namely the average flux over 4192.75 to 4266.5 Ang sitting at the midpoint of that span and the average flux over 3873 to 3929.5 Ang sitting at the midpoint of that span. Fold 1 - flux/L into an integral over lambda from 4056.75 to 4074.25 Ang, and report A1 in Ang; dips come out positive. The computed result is -2.18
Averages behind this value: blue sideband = 8.61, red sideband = 11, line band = 11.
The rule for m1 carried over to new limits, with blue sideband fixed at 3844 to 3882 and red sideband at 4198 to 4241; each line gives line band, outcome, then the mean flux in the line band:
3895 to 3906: 1.0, 8.49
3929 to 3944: 2.2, 8.11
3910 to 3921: -1.2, 10.4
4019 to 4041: -2.8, 11.3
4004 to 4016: -1.2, 10.9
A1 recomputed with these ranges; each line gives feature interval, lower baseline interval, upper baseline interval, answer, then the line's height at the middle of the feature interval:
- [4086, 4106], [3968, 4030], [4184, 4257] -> 5.1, 10.3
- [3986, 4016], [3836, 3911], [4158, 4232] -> -3.8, 9.37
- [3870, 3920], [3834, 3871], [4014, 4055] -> 4.4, 9.24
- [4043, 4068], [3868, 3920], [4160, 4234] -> -3.9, 9.79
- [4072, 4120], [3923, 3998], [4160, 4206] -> 4.5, 9.95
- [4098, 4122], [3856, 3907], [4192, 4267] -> 3.6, 10.1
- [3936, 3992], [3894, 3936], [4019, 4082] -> 8.0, 9.85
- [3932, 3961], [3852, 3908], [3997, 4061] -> 2.0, 9.62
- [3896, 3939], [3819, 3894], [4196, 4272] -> -3.4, 8.46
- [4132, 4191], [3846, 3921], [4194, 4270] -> -2.1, 10.5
